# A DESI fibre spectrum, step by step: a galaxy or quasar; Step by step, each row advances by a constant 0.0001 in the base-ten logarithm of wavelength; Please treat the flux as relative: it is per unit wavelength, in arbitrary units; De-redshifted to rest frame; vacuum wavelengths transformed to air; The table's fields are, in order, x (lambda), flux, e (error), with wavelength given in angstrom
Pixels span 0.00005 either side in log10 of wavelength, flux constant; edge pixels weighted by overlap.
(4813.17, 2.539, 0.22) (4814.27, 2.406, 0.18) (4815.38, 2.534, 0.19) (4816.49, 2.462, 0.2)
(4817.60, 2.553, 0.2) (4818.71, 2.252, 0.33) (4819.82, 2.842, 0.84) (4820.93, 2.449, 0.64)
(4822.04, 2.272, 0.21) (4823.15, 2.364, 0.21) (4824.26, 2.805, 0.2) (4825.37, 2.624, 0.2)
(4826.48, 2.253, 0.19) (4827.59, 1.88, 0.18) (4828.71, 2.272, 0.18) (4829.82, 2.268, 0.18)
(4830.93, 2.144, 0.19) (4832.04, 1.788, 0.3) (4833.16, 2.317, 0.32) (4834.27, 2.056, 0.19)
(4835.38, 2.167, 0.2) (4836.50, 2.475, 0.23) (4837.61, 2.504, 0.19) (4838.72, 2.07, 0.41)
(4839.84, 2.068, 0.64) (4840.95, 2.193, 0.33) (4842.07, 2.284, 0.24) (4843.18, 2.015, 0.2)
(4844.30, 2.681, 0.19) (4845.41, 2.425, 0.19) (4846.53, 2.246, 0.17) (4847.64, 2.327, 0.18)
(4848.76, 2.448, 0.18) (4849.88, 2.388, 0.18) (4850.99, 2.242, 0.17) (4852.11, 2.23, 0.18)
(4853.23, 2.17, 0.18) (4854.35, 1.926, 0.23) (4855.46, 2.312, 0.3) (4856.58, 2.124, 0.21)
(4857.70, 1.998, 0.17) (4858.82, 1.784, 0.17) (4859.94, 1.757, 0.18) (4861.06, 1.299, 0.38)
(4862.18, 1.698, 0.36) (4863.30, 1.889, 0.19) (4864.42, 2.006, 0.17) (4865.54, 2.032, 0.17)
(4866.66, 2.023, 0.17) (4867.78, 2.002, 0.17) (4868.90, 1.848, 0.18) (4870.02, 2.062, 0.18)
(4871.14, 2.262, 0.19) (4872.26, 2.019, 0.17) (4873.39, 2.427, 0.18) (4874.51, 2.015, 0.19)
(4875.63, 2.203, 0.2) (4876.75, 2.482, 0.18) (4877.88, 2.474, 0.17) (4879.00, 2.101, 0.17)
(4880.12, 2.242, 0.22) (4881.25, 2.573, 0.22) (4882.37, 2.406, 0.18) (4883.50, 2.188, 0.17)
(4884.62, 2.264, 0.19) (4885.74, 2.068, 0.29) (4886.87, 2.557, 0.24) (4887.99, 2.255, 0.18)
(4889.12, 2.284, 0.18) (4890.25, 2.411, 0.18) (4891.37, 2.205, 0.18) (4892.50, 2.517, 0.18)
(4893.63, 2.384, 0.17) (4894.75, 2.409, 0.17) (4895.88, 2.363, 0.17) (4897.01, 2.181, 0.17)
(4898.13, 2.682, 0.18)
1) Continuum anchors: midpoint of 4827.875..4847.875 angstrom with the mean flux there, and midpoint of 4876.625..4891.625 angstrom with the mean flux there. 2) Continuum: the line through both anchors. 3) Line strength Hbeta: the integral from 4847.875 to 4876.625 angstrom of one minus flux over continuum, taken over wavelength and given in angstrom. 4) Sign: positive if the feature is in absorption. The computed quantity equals 2.8 angstrom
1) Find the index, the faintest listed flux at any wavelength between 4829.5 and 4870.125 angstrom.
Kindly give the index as 1.299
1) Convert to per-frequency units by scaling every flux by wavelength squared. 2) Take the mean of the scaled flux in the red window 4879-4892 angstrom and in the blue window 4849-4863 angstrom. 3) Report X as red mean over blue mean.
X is 1.2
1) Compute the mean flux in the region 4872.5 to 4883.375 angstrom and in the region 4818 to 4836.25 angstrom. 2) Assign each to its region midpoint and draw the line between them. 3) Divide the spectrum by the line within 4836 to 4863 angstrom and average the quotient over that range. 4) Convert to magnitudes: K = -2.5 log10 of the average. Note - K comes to 0.08 mag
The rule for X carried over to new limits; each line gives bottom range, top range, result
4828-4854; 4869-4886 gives 1.01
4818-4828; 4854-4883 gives 0.87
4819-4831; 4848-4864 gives 0.86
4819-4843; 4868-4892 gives 1.01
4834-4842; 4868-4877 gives 0.98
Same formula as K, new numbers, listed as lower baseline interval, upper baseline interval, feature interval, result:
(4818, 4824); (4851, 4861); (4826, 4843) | 0.05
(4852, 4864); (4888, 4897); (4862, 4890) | -0.02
